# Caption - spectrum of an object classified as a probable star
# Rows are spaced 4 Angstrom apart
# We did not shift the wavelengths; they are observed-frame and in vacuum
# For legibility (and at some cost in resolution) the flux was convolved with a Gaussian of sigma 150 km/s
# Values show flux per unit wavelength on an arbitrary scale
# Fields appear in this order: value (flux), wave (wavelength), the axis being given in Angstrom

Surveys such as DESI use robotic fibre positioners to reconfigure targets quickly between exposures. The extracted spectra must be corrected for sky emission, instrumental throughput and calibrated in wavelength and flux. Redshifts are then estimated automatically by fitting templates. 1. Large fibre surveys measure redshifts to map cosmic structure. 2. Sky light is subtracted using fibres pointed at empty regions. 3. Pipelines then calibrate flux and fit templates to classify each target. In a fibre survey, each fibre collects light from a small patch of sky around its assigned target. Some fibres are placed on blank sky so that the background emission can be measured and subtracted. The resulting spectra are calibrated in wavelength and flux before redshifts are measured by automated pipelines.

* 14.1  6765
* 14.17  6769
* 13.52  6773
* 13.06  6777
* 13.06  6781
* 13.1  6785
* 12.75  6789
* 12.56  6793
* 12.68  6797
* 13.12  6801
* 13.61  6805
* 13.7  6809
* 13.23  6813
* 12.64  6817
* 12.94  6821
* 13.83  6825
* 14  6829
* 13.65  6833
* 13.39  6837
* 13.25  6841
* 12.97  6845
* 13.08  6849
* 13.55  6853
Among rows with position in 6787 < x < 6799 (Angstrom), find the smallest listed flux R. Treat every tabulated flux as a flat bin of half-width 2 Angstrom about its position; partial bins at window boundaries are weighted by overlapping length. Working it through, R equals 12.56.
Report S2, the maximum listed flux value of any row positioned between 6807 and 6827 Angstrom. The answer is 13.83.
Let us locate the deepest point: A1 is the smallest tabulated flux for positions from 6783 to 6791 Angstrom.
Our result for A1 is 12.75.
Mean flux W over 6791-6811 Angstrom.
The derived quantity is 13.1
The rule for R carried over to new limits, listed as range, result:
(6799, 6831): 12.64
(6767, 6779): 13.06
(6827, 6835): 13.65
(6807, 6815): 13.23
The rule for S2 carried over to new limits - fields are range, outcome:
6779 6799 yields 13.1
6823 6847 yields 14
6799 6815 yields 13.7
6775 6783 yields 13.06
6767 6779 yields 14.17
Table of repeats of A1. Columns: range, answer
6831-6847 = 12.97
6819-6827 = 12.94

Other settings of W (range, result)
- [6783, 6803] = 12.8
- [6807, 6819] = 13.2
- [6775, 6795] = 12.9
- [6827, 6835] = 13.8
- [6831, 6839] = 13.5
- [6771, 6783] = 13.2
